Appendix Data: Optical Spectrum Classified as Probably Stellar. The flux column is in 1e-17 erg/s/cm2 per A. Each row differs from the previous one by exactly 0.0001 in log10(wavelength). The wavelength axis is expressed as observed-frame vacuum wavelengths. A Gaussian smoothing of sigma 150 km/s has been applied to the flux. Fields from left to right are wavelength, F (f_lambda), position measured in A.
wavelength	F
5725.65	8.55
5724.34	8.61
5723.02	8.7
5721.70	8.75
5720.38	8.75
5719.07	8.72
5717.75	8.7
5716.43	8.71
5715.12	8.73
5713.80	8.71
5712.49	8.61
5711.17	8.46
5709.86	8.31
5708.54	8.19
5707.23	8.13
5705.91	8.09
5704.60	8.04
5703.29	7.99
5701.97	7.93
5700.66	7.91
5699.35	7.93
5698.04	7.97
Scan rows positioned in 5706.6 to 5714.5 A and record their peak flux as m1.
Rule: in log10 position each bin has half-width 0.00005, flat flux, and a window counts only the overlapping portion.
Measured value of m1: 8.71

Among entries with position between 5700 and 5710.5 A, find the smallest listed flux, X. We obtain 7.91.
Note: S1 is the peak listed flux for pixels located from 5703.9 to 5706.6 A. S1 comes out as 8.09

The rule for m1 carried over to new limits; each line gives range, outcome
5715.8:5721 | 8.75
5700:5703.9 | 7.99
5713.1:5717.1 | 8.73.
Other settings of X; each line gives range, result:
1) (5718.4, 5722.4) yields 8.72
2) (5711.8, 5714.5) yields 8.61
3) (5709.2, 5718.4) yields 8.31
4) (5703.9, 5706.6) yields 8.04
